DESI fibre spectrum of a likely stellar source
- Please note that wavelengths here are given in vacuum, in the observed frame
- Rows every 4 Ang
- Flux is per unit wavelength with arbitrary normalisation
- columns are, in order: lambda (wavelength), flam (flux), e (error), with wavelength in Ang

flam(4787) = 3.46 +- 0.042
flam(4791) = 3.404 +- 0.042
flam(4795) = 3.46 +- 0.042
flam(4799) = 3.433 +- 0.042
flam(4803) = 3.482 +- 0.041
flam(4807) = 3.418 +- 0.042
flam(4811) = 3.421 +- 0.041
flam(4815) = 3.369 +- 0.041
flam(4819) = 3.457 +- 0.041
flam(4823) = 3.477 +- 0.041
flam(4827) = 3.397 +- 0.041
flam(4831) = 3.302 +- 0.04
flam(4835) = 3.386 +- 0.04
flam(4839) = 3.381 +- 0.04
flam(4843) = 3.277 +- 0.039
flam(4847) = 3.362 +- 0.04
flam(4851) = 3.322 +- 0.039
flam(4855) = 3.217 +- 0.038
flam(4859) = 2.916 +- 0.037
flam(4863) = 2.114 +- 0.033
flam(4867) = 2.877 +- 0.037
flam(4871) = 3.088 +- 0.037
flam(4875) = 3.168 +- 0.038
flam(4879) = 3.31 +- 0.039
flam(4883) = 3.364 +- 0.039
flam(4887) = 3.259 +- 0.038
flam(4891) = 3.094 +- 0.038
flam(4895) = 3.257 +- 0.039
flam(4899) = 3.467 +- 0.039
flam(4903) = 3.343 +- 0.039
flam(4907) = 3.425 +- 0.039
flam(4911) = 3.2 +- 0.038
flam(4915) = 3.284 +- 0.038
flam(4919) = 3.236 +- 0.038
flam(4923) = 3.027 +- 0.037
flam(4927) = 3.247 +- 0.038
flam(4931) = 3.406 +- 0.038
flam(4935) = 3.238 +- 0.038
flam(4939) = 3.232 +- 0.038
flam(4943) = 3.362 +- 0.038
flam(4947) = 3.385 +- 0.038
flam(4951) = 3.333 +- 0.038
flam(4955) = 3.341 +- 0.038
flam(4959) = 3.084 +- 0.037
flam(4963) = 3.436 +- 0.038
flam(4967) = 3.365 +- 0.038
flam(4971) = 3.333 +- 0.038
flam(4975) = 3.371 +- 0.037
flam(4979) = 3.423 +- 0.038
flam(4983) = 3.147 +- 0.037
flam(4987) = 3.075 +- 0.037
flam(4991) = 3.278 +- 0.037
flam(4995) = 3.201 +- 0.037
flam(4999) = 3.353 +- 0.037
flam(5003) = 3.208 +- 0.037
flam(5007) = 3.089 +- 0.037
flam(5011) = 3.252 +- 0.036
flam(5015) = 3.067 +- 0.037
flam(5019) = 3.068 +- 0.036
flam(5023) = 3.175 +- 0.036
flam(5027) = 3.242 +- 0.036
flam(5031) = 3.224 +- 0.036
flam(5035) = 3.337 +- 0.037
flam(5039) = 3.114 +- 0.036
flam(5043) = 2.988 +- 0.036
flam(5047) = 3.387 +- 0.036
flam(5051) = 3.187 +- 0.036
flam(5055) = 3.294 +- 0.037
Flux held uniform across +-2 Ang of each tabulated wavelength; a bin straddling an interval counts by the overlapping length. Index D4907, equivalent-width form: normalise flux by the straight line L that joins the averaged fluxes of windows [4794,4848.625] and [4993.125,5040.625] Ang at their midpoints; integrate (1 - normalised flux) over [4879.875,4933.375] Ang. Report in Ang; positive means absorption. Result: 0.5 Ang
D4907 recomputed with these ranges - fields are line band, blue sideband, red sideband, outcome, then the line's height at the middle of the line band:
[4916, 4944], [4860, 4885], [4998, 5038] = -1.6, 3.07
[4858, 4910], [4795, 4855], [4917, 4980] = 3.3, 3.35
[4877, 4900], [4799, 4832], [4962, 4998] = 0.5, 3.36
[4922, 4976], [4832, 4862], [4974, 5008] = -1.1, 3.24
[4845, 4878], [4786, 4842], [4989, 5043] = 3.4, 3.36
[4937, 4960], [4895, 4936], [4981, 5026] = -0.4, 3.25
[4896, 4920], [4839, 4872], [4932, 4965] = -1.0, 3.19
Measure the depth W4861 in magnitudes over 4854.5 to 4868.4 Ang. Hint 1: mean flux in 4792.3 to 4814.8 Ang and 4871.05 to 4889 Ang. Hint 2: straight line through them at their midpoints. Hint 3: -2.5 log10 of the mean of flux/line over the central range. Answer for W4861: 0.21 mag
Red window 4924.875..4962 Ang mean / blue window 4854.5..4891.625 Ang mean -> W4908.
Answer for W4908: 1.09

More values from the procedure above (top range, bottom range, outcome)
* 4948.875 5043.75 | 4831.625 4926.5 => 1.01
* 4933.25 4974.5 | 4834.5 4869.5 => 1.08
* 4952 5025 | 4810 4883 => 1.01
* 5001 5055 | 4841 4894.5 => 1.02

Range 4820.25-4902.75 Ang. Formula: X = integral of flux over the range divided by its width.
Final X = 3.21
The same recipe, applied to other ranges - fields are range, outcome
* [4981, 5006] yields 3.21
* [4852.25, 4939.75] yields 3.17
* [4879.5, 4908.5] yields 3.31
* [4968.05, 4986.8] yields 3.3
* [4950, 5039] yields 3.24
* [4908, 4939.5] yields 3.24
